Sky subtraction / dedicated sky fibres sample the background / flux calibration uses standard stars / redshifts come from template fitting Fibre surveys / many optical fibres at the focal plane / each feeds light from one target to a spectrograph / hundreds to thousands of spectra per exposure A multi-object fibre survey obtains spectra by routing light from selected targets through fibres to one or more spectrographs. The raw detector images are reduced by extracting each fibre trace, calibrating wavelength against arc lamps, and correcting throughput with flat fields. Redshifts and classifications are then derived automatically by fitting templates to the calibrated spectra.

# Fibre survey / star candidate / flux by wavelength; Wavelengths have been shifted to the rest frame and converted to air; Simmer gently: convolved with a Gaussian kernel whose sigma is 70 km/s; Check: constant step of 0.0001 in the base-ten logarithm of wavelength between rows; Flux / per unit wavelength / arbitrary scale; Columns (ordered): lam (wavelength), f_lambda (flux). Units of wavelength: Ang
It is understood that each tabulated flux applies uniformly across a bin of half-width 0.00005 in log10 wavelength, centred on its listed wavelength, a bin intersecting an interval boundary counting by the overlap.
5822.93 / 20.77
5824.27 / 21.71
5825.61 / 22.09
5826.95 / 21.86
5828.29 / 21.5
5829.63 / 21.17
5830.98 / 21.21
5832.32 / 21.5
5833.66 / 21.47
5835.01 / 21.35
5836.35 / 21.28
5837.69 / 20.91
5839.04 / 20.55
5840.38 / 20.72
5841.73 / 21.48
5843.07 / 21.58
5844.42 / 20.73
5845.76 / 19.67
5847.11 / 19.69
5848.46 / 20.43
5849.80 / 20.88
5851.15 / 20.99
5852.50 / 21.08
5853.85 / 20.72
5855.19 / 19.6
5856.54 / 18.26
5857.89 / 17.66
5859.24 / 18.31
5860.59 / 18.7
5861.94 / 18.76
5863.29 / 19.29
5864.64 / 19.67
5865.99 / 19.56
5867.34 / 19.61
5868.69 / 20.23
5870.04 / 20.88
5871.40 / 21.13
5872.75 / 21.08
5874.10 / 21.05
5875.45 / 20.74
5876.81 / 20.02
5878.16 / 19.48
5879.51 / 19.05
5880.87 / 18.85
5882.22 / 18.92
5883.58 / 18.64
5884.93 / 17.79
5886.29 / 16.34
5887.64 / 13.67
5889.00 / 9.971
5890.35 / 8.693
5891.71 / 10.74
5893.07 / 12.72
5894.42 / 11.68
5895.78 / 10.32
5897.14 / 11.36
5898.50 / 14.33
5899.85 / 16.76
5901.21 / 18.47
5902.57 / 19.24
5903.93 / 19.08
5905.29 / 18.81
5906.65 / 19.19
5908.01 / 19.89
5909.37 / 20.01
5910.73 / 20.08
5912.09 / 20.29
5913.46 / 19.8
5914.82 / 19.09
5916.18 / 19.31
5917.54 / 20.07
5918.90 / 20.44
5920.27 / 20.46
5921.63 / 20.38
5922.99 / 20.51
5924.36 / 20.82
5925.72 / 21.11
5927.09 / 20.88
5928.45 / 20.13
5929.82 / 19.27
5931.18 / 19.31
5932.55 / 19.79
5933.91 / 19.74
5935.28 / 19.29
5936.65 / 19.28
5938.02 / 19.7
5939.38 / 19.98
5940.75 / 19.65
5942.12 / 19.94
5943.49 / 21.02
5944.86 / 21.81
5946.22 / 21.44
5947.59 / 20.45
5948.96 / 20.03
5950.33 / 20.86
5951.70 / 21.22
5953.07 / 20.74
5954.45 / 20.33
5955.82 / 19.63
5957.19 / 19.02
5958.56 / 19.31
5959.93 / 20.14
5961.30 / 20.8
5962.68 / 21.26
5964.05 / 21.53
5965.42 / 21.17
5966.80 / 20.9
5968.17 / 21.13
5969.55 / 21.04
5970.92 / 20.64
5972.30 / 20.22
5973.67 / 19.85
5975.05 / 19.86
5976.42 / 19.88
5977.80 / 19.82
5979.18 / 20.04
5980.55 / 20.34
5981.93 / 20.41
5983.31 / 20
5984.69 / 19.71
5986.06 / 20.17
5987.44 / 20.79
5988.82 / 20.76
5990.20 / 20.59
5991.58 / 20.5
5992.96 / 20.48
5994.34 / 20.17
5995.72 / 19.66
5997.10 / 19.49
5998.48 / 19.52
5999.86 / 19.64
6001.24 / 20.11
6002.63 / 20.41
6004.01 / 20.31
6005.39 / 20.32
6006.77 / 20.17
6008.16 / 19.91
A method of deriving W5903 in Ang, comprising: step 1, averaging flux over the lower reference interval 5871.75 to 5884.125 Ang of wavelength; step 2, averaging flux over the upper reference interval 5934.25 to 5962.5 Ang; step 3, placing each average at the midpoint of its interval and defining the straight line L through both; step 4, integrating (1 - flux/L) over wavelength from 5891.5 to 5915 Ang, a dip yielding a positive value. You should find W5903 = 3.7 Ang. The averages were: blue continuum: 19.8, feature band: 16.8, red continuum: 20.2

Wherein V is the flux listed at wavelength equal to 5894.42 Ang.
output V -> 11.68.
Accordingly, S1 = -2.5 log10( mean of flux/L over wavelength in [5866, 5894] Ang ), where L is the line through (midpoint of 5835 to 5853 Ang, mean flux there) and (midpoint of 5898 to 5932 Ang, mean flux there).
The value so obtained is 0.156 mag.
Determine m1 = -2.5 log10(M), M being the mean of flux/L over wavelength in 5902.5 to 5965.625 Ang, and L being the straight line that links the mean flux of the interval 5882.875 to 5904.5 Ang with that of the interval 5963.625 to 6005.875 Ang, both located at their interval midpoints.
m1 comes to -0.19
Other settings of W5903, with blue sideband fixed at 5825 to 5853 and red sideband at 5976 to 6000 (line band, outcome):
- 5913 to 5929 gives 0.2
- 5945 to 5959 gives 0.0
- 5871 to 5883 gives 0.5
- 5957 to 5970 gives -0.3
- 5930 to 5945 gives 0.4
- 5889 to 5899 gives 4.6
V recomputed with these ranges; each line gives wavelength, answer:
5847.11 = 19.69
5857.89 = 17.66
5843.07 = 21.58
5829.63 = 21.17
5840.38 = 20.72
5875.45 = 20.74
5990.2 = 20.59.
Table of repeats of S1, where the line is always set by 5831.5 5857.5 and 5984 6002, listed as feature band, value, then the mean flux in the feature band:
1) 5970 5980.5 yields 0.00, 20.1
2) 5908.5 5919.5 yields 0.03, 19.9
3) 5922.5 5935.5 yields 0.01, 20.1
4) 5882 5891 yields 0.36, 14.7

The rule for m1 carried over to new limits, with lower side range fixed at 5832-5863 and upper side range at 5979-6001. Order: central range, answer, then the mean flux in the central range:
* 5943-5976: -0.023 mag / 20.6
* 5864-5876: -0.011 mag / 20.4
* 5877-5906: 0.285 mag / 15.6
